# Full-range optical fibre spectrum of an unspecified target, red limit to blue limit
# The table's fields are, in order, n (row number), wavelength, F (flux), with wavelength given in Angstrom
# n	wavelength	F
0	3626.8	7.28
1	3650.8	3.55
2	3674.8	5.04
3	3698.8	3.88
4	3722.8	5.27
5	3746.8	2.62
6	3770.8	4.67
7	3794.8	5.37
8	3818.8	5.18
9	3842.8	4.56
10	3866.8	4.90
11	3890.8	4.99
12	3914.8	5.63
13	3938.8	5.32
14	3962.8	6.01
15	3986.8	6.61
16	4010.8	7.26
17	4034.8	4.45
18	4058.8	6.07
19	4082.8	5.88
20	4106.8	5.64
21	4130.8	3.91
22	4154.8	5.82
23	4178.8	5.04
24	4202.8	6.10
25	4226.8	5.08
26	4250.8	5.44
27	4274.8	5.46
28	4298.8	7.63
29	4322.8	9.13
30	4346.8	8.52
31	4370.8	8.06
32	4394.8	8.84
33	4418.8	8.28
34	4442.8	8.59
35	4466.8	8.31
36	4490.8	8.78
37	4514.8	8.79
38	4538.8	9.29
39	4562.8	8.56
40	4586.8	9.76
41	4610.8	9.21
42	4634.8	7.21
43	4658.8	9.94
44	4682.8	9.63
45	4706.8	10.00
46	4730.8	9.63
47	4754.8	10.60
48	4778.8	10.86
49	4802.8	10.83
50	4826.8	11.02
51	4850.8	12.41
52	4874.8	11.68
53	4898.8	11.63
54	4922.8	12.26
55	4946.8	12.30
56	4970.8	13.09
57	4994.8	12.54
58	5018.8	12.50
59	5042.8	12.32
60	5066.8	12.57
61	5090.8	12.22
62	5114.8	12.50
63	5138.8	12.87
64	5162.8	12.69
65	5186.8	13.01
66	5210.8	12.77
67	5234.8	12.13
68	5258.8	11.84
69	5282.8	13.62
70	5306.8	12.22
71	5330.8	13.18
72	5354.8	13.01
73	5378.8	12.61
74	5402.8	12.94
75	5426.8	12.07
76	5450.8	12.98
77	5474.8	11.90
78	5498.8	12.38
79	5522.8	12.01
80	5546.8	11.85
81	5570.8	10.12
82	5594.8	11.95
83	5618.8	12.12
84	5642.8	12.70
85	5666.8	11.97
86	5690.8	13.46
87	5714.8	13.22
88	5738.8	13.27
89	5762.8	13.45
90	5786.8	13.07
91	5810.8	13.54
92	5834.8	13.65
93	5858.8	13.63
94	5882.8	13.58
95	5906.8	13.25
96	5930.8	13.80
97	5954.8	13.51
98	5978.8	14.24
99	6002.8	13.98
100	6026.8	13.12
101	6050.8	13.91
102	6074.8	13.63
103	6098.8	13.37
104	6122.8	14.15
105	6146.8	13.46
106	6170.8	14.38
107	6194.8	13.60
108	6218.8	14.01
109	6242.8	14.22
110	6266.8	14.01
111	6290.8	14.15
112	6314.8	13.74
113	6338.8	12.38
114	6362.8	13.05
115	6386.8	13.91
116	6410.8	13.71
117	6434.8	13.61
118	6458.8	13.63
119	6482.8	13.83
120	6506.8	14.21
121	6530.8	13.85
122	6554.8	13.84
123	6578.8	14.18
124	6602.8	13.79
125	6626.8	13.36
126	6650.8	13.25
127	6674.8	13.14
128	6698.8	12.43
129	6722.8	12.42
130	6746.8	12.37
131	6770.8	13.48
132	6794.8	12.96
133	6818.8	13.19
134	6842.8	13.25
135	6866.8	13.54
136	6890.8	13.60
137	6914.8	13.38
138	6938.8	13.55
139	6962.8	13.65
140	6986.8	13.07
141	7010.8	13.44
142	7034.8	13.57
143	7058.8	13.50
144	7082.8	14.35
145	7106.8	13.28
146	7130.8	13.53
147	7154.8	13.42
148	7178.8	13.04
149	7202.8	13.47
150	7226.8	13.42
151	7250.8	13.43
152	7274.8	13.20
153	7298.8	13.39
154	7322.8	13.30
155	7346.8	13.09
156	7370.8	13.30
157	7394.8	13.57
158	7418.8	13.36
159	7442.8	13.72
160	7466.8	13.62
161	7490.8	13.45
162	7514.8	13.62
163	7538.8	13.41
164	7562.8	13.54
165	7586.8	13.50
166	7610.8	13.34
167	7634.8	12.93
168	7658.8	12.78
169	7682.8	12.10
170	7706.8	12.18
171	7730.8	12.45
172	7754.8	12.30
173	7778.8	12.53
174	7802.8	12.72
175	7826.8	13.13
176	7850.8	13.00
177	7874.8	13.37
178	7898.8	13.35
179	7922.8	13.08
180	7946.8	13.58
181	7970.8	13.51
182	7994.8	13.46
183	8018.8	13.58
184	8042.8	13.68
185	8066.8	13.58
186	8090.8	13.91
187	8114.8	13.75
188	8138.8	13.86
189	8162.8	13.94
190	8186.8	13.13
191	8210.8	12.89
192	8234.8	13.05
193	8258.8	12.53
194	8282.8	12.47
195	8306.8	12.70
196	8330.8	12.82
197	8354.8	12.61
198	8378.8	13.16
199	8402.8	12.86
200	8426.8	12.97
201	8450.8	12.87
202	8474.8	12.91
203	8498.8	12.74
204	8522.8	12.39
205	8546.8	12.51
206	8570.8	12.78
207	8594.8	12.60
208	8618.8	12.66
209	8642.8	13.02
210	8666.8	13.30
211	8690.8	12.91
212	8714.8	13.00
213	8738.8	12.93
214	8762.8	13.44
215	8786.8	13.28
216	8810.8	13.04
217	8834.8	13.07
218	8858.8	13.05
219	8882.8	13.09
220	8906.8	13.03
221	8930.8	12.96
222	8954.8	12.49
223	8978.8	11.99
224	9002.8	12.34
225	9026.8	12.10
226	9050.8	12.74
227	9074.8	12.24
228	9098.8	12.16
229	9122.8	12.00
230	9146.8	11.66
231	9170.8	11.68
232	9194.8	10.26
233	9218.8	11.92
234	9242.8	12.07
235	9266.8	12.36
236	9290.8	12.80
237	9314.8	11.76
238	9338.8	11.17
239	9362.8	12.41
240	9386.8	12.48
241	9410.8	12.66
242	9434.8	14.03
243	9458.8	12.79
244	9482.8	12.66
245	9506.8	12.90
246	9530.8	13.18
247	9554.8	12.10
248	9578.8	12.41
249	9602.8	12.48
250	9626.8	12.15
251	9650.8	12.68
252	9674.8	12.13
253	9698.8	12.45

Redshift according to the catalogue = 0.08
